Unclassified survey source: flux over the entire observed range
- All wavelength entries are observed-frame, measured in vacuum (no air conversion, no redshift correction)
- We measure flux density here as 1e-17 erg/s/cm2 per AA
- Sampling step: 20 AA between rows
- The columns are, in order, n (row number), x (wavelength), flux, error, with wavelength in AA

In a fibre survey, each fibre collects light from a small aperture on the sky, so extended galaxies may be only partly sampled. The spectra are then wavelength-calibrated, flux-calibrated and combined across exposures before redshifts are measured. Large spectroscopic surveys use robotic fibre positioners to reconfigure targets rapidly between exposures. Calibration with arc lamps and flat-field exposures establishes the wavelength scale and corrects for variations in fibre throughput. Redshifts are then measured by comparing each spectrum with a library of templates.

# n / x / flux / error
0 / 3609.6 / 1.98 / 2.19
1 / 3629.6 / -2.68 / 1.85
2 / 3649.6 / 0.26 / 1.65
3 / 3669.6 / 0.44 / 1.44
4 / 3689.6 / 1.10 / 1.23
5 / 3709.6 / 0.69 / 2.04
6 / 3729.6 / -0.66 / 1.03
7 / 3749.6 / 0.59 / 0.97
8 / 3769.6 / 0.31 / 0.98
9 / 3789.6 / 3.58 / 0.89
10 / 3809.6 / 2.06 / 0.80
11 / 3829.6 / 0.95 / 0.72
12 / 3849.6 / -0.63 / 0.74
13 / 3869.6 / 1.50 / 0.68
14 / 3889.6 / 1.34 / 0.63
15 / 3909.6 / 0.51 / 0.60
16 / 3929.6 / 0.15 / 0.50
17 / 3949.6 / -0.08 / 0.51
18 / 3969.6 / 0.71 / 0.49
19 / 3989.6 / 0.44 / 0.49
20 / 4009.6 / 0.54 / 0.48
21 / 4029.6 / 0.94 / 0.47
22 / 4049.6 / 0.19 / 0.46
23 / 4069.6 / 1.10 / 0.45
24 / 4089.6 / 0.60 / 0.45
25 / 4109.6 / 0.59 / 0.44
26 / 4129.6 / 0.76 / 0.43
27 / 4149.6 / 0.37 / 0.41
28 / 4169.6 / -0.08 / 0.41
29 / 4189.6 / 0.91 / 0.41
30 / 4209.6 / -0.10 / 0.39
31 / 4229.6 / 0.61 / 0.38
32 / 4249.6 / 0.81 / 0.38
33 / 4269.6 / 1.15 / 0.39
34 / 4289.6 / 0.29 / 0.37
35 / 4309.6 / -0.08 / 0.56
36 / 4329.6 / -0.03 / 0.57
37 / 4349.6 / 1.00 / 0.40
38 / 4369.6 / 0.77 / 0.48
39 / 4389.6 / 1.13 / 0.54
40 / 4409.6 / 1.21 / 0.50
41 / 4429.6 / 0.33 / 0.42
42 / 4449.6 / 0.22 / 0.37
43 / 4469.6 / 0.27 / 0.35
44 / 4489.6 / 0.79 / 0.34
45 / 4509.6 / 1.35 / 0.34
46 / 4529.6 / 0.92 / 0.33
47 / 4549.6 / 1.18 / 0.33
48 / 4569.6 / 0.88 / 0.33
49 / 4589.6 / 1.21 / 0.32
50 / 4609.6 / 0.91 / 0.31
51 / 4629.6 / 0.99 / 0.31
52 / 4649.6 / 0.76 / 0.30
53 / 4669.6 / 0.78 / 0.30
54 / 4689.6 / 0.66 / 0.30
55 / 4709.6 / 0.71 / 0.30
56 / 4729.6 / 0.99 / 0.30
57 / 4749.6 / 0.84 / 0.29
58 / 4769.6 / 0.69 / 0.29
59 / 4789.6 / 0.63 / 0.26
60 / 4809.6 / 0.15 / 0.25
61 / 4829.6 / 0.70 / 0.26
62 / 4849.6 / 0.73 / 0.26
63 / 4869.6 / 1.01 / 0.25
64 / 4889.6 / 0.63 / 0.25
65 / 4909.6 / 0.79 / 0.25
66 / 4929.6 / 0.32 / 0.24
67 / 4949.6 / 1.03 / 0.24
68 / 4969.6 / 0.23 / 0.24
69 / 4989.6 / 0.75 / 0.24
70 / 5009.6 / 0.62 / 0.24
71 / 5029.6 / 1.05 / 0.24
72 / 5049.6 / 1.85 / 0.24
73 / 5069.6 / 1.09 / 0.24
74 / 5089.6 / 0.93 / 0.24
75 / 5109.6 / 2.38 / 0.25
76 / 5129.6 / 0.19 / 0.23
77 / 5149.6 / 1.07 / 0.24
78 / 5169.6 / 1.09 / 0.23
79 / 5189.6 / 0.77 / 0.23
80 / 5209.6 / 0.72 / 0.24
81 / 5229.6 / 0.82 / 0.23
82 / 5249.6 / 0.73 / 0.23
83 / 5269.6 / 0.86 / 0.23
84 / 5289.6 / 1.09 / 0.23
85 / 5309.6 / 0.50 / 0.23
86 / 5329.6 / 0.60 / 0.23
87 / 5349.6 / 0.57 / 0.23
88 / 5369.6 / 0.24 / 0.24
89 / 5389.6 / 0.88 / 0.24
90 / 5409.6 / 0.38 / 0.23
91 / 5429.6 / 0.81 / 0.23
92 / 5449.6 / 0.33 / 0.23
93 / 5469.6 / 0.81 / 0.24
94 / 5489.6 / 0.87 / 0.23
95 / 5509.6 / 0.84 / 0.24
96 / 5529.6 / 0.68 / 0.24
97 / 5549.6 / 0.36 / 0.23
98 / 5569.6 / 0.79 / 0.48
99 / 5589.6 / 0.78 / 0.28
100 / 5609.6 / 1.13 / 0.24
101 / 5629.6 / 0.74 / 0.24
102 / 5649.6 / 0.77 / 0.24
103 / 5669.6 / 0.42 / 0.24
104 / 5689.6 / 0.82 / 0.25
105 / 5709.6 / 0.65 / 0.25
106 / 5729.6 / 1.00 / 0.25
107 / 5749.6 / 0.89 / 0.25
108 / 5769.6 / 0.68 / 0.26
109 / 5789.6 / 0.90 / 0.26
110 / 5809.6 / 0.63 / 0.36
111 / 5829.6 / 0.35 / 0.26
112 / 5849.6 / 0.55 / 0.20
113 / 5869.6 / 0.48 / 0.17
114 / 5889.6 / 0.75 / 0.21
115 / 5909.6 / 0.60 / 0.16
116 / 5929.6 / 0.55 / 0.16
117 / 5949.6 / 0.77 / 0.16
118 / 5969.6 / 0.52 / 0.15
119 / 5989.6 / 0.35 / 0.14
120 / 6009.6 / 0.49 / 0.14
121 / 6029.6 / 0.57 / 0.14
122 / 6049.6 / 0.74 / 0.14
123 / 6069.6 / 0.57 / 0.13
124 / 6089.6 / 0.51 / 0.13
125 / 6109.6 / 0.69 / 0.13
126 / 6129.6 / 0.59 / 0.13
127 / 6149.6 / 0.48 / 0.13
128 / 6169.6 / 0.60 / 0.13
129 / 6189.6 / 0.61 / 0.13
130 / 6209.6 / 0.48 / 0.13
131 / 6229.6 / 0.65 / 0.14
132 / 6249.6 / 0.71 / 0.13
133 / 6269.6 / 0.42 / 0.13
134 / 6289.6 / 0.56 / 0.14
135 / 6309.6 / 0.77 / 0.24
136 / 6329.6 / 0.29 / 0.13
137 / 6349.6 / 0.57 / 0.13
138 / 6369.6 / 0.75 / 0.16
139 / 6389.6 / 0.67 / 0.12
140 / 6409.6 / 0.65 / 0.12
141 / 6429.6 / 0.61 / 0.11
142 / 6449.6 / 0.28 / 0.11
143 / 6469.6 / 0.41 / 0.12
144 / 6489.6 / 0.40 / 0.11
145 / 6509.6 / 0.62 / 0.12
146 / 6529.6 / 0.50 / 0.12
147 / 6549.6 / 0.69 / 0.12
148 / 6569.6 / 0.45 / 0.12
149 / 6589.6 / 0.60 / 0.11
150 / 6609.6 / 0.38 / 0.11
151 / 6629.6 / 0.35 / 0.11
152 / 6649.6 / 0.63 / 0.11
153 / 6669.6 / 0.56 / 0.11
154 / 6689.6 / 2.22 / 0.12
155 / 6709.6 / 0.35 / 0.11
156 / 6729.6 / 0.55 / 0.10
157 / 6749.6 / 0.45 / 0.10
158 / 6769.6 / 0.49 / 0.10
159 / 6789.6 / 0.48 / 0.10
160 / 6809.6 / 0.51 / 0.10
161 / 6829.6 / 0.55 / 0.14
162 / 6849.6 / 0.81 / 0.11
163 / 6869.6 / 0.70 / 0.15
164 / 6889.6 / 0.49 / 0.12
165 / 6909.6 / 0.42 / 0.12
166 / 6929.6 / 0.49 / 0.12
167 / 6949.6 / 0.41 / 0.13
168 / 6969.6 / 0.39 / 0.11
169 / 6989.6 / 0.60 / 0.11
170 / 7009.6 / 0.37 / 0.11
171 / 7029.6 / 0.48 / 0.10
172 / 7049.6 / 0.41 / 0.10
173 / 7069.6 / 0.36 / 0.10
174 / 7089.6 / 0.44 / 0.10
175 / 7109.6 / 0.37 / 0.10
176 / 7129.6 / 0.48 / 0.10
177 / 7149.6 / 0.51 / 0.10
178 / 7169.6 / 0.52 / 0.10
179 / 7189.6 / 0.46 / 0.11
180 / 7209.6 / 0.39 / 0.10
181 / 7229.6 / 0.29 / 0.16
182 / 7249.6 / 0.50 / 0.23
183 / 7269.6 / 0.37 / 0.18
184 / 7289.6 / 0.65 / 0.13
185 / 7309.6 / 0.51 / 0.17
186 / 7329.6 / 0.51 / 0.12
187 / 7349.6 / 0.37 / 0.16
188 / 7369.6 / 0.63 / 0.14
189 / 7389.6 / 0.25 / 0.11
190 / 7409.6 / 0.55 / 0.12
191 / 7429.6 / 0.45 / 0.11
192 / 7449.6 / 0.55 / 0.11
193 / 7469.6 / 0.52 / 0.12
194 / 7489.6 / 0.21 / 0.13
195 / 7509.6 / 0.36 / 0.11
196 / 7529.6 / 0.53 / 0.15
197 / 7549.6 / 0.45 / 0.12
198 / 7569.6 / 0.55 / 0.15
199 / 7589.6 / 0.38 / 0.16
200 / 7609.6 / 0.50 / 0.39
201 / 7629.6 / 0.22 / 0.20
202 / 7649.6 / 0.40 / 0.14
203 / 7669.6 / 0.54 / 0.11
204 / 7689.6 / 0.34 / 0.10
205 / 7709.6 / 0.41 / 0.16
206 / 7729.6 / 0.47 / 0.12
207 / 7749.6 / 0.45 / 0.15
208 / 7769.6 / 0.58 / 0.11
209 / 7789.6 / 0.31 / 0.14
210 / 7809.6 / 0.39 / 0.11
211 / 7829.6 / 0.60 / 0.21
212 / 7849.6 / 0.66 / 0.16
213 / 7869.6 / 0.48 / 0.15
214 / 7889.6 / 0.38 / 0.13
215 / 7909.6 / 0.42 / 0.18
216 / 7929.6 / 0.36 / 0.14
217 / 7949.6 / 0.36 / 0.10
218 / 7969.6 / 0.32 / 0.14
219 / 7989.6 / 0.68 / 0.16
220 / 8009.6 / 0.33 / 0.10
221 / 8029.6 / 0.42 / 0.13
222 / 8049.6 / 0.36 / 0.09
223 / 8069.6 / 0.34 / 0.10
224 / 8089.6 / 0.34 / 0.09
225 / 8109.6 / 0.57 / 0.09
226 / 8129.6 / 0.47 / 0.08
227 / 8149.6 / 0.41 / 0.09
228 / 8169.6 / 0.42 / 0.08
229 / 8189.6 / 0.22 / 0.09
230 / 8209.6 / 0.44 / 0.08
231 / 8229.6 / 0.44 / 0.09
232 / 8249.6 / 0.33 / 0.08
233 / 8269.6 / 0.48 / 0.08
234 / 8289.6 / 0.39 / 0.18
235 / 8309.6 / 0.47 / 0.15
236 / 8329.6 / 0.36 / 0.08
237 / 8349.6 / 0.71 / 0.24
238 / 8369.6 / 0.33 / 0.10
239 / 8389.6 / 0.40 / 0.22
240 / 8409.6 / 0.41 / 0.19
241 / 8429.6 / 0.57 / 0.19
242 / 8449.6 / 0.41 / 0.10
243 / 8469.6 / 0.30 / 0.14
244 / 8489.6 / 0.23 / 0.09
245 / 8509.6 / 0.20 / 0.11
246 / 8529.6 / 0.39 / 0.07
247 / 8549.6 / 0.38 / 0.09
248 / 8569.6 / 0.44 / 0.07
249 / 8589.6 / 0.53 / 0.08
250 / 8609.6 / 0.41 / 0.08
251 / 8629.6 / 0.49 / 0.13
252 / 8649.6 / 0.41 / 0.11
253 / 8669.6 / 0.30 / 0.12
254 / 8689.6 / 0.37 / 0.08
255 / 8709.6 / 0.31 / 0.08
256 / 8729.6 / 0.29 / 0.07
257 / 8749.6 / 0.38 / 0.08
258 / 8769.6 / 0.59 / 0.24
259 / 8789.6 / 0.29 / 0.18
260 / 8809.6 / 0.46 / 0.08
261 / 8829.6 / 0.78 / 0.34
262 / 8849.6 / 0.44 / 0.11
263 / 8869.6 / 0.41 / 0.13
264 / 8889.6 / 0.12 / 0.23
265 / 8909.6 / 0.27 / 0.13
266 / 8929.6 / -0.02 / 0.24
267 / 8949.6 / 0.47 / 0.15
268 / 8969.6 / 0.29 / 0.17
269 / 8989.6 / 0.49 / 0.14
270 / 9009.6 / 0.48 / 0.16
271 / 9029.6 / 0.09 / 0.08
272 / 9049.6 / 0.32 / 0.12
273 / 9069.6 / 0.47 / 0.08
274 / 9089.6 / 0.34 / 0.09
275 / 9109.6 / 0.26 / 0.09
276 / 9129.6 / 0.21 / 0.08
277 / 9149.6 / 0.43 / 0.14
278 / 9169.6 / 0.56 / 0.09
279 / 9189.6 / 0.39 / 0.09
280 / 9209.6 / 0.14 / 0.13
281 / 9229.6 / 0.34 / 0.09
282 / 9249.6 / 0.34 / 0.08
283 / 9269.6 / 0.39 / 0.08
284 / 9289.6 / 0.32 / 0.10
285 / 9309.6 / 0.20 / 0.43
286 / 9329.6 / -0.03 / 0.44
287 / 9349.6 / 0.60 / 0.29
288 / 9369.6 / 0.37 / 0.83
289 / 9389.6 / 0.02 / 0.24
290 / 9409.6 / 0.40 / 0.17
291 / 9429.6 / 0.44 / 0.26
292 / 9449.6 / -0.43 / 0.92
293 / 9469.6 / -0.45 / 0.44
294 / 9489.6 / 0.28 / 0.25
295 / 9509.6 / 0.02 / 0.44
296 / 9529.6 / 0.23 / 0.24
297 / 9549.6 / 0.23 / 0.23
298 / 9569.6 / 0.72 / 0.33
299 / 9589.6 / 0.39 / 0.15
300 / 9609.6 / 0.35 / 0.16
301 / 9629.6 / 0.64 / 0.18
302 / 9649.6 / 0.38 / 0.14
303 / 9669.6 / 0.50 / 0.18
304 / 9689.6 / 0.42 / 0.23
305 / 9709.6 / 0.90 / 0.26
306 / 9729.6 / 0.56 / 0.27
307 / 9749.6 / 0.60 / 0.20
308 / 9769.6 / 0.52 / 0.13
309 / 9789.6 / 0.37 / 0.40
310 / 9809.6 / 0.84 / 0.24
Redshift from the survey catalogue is 0.02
